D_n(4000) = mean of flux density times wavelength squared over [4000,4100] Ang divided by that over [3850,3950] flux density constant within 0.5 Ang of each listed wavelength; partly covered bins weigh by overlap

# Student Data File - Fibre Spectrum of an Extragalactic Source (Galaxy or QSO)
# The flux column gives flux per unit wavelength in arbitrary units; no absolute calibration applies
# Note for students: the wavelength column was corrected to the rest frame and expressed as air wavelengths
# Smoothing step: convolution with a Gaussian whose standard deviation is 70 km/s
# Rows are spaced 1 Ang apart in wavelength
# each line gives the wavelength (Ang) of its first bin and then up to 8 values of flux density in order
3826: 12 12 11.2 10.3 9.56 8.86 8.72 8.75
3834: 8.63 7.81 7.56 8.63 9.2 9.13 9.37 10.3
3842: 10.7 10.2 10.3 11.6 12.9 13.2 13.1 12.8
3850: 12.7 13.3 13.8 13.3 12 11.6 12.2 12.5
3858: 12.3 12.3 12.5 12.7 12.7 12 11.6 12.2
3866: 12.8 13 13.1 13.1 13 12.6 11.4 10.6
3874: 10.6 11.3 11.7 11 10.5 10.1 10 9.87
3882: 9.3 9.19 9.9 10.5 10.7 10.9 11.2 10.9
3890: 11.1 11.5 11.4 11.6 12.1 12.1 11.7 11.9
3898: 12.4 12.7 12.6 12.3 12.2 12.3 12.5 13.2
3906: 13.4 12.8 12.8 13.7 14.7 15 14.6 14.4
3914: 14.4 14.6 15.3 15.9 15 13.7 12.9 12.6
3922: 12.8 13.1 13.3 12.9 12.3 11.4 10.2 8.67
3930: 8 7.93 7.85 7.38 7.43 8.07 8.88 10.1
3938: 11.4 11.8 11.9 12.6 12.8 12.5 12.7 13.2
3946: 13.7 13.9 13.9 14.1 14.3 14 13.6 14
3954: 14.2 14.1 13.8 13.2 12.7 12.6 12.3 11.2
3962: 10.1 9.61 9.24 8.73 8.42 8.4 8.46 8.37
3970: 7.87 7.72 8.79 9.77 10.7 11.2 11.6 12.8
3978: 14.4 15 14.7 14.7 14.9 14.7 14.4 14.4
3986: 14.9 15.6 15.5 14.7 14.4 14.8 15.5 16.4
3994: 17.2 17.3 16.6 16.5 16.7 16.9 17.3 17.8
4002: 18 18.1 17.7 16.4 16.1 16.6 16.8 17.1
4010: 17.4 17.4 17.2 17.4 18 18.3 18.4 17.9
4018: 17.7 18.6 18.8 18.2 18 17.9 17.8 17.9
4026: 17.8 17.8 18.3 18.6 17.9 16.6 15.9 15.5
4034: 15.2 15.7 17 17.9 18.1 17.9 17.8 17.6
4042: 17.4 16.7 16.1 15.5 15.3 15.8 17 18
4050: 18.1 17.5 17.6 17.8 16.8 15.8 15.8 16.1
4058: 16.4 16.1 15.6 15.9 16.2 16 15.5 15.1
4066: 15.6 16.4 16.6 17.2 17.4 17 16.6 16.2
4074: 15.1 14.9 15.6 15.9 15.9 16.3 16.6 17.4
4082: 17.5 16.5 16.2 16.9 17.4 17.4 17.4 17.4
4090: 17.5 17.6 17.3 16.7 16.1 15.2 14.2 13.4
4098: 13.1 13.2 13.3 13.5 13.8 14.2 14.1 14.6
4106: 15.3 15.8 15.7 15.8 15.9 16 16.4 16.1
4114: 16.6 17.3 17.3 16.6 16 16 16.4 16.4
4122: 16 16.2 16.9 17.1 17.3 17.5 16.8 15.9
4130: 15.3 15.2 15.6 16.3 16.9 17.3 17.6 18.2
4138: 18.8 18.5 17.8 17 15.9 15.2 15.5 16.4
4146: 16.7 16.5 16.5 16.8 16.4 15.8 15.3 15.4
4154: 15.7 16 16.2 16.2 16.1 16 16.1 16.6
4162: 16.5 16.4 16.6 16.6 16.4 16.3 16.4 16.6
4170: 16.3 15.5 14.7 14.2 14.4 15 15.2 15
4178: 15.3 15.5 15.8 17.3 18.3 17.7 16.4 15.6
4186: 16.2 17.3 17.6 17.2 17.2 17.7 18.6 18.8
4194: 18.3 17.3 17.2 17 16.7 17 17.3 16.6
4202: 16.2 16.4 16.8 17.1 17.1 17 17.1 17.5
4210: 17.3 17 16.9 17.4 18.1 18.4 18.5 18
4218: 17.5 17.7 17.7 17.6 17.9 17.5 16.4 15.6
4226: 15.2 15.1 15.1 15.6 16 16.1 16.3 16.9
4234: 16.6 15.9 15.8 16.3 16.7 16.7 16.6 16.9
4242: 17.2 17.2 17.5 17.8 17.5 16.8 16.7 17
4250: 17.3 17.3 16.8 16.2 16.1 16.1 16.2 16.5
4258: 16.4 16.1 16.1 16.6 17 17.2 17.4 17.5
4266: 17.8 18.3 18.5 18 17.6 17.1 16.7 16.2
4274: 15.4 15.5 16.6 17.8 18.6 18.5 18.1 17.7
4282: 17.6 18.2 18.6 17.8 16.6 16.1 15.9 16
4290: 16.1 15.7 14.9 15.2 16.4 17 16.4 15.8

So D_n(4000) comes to 1.50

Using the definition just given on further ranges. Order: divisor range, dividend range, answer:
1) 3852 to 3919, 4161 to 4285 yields 1.62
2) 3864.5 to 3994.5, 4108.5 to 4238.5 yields 1.54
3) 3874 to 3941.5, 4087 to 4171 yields 1.54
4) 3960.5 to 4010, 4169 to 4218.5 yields 1.35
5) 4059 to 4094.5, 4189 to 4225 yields 1.12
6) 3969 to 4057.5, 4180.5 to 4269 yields 1.17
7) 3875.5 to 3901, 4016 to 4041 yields 1.70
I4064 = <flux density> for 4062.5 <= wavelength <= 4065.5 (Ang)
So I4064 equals 15.5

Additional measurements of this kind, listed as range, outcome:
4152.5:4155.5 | 15.7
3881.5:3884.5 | 9.46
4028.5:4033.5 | 16.9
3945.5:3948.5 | 13.8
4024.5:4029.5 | 18.1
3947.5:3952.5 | 14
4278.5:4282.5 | 18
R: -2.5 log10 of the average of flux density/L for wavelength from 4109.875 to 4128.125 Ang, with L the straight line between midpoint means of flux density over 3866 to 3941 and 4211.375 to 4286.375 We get -0.11 mag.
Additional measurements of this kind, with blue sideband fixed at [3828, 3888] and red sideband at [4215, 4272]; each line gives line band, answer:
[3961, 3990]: 0.10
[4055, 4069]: -0.13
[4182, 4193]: -0.08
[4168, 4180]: 0.04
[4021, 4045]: -0.25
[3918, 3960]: 0.03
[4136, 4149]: -0.11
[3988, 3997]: -0.21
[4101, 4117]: -0.05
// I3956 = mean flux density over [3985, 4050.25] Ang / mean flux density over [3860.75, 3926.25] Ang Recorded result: 1.38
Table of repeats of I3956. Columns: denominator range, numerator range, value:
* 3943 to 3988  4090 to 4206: 1.32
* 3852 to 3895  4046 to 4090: 1.43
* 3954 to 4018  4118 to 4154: 1.16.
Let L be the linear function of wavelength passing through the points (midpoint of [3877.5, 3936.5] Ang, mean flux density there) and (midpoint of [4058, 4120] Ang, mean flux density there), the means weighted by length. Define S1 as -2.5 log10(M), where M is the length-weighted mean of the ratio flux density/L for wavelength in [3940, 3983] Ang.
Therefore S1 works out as 0.08 mag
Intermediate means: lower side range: 11.7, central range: 12.1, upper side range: 15.9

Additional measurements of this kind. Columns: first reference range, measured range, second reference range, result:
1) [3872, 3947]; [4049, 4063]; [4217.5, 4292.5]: -0.193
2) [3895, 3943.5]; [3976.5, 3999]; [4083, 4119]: -0.136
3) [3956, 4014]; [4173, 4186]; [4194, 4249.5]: 0.033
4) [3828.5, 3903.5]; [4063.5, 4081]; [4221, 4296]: -0.142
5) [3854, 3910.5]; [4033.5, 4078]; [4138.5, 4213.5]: -0.132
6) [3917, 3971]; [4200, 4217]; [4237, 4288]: -0.072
